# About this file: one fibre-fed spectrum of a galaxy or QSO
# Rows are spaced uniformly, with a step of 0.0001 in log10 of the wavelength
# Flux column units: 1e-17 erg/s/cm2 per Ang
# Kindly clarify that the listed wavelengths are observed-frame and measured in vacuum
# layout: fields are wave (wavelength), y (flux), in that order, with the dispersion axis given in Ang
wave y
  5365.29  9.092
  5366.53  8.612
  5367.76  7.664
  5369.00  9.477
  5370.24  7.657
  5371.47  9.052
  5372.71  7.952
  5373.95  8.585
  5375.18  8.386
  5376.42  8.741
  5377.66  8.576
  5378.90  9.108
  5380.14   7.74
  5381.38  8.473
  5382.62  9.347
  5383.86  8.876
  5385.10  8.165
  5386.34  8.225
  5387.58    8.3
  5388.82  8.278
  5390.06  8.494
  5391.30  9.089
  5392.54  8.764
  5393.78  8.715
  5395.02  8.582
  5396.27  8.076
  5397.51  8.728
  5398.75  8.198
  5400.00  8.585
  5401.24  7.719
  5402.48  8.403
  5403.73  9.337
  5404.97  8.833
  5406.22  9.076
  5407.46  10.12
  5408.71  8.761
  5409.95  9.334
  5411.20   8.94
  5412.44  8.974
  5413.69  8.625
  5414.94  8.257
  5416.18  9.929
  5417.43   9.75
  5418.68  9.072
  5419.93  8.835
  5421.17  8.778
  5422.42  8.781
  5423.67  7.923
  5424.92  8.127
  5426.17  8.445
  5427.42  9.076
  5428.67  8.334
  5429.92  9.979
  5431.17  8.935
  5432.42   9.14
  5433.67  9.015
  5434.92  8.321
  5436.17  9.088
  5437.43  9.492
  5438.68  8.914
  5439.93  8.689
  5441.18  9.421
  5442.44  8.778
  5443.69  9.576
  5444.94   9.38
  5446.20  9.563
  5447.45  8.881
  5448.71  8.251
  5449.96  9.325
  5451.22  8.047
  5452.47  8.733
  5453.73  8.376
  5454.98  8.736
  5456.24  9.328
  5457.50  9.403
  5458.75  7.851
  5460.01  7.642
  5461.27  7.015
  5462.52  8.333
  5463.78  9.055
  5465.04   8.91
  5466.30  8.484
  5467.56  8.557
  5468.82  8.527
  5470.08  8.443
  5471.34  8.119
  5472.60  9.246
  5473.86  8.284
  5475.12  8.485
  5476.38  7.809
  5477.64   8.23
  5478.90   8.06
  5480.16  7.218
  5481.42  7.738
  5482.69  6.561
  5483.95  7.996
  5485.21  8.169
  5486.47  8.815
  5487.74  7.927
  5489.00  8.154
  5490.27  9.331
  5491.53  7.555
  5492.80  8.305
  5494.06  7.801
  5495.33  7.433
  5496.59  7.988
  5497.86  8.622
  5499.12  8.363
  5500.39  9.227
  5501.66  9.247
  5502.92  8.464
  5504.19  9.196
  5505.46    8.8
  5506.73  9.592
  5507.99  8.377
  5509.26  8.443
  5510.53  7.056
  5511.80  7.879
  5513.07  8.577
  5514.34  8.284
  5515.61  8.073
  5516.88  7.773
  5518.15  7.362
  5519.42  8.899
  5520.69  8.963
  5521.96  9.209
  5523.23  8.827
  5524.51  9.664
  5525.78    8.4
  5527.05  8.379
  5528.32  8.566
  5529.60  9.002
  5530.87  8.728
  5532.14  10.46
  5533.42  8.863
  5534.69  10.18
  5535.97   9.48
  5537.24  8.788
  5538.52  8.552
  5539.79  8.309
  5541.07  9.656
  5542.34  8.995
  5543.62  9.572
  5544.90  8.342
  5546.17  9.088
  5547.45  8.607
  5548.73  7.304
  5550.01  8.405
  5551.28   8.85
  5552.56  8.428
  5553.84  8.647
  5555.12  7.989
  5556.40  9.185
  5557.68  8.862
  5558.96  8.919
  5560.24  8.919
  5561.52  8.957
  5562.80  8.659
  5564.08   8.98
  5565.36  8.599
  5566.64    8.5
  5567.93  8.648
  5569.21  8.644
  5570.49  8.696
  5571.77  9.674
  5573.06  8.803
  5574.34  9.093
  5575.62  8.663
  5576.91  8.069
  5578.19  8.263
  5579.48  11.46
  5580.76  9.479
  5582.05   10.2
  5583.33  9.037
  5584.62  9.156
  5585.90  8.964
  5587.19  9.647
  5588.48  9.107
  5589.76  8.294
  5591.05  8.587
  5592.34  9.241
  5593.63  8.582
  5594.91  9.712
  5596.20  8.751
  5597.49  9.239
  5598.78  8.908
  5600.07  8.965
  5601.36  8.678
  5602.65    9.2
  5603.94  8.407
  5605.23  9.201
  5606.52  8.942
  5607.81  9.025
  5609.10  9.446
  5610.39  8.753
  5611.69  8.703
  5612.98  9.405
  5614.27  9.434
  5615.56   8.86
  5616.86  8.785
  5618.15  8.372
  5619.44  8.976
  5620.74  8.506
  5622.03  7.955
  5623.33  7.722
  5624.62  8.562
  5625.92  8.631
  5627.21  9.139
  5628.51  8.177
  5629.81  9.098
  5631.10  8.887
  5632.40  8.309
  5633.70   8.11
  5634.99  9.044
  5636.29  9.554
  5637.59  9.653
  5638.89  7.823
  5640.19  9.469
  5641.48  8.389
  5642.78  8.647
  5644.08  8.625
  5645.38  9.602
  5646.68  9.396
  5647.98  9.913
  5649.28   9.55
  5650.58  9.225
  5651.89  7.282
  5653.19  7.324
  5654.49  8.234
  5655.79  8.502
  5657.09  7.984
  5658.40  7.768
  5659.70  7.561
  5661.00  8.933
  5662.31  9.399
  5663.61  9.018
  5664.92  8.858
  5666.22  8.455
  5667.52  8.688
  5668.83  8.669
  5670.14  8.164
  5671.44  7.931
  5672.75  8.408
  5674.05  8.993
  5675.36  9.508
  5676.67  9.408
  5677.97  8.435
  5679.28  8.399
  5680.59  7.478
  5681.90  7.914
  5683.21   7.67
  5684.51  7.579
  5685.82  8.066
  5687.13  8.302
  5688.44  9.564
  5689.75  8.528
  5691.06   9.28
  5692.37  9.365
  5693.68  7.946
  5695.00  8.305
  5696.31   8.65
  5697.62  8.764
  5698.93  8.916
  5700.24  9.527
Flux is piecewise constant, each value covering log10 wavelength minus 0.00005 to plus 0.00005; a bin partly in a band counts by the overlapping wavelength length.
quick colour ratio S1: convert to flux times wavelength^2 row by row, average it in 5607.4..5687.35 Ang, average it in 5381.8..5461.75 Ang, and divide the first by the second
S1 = 1.07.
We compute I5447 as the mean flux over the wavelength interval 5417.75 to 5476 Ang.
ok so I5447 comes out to 8.73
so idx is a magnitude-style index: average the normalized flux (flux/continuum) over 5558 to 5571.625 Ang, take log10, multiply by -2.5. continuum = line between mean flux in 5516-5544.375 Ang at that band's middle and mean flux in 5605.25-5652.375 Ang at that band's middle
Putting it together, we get 0.01 mag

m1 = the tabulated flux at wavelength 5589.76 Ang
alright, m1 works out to 8.294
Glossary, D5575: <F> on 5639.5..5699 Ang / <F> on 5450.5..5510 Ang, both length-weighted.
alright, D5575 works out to 1.03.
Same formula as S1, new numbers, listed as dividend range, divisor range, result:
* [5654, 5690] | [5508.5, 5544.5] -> 1.02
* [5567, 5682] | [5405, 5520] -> 1.09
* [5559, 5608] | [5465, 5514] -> 1.12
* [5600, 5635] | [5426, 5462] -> 1.06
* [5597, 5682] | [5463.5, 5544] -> 1.07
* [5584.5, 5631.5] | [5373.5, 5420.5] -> 1.09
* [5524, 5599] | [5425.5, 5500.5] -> 1.09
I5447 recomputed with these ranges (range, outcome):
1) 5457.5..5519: 8.25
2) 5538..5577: 8.74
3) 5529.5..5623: 8.93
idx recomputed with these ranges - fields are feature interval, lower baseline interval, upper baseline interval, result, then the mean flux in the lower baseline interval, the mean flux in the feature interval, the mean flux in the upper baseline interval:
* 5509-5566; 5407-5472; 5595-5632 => 0.01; 8.81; 8.71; 8.82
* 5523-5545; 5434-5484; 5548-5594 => -0.04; 8.53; 9.06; 8.88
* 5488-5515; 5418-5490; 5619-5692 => 0.02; 8.57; 8.41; 8.6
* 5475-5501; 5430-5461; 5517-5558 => 0.10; 8.87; 8.08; 8.82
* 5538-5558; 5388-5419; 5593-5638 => 0.02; 8.82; 8.67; 8.84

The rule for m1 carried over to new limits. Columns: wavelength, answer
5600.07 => 8.965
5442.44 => 8.778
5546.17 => 9.088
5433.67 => 9.015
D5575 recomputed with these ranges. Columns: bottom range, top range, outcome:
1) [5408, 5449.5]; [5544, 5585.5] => 0.99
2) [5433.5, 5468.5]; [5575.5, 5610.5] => 1.04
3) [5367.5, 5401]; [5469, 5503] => 0.96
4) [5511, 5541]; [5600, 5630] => 1.00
